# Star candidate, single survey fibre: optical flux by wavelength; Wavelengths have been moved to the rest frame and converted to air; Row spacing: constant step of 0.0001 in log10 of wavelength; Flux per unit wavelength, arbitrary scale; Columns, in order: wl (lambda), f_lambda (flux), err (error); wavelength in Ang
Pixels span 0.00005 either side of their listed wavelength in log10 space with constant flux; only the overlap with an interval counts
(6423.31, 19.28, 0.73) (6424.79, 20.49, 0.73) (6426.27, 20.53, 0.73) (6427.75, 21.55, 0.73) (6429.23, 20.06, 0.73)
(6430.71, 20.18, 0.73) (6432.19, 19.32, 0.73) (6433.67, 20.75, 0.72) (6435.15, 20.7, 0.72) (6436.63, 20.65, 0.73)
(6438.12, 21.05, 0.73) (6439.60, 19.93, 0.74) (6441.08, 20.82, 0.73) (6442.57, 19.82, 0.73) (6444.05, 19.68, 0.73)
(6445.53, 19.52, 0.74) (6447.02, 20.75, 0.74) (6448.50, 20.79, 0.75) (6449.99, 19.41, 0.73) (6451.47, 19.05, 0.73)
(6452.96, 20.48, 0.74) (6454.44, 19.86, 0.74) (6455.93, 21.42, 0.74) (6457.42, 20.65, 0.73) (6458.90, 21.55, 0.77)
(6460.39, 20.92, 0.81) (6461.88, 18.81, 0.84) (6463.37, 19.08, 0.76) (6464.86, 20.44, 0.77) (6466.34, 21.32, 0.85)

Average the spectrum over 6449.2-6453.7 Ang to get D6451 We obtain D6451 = 19.7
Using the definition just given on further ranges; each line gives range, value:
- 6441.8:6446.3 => 19.7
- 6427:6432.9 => 20.3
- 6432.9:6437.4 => 20.7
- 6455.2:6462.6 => 20.7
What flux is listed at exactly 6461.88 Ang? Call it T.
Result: 18.81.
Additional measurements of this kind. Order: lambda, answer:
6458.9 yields 21.55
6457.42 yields 20.65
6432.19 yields 19.32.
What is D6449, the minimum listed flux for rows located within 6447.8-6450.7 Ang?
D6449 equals 19.41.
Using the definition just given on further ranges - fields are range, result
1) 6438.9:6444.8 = 19.68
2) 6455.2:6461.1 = 20.65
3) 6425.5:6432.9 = 19.32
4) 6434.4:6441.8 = 19.93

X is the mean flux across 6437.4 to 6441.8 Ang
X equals 20.6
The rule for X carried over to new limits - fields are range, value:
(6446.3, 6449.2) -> 20.8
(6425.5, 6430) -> 20.7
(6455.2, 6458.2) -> 21.1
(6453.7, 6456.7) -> 20.6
